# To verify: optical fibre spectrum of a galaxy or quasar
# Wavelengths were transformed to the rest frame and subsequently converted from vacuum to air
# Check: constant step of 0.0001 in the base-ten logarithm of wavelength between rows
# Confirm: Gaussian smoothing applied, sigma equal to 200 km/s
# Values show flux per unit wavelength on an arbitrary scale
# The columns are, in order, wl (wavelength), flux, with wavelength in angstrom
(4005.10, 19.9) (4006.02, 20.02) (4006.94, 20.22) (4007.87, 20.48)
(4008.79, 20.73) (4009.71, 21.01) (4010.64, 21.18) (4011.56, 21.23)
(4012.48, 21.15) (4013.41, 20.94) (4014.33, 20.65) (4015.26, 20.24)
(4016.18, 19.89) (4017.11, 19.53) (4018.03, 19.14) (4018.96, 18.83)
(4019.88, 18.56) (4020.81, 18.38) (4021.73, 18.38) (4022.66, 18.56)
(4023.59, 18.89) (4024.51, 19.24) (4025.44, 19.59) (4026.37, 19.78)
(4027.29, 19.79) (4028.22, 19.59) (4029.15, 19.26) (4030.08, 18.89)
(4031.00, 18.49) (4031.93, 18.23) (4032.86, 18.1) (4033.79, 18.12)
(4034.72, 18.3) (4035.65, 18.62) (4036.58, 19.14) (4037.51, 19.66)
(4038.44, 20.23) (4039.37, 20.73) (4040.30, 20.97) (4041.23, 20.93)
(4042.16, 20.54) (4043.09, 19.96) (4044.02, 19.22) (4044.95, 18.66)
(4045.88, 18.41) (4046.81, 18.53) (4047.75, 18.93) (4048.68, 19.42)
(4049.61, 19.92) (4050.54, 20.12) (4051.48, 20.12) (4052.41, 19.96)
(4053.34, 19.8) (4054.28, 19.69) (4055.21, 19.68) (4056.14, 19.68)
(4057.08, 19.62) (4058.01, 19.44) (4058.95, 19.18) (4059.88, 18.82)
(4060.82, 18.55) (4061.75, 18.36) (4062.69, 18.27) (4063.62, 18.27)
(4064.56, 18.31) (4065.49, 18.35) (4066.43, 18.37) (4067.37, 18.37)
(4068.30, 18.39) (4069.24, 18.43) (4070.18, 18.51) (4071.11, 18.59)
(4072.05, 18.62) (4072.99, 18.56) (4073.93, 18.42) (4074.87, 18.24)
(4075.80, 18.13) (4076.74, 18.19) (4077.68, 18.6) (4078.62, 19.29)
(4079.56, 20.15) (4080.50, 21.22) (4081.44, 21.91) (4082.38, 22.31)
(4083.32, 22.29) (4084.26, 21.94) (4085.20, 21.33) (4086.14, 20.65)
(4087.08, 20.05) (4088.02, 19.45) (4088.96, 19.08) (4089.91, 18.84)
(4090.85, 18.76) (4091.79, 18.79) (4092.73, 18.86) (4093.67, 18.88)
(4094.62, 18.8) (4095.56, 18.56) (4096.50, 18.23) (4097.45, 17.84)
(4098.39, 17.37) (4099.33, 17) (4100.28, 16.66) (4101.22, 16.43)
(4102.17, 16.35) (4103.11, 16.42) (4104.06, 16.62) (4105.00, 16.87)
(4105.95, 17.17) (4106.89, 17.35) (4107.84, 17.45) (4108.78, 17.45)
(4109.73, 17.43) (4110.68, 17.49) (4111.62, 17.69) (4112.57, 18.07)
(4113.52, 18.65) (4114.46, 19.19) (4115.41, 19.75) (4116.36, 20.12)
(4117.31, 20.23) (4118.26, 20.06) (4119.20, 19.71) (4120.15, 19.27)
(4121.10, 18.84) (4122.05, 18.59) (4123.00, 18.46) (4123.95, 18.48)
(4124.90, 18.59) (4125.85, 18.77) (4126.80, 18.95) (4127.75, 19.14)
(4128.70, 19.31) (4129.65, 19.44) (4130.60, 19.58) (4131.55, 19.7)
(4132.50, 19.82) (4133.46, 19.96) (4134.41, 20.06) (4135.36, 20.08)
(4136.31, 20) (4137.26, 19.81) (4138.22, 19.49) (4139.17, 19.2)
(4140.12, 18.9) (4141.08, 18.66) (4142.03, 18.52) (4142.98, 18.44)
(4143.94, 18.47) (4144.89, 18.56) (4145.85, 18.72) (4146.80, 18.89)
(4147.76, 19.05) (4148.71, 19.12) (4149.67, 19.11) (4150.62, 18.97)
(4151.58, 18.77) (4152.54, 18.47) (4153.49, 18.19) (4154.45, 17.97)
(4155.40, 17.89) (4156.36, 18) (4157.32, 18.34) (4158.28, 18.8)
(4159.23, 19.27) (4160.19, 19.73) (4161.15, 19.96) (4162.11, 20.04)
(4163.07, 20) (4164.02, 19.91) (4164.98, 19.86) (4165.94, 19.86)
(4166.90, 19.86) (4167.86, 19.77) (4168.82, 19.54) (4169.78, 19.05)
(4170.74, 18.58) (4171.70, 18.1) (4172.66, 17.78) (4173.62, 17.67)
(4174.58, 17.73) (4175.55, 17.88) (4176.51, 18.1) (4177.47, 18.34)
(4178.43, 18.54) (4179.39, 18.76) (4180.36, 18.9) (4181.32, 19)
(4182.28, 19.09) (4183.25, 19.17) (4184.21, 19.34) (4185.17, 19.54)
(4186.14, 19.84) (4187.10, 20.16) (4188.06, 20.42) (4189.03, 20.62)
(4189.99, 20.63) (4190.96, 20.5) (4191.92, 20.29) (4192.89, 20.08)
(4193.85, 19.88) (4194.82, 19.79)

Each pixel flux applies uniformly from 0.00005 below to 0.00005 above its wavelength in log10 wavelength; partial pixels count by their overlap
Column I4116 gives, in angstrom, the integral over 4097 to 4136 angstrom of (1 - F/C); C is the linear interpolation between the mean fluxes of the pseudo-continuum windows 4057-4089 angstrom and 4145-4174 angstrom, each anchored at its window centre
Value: 1.4 angstrom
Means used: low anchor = 19.3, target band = 18.5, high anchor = 19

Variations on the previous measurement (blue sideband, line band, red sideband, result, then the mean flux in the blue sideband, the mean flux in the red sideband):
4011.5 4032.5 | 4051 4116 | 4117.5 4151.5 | 1.8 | 19.4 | 19.2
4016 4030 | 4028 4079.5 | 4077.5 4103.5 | 0.2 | 19.1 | 19.2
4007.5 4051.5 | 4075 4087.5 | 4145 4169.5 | -0.7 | 19.6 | 19.1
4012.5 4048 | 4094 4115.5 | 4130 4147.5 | 1.9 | 19.3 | 19.3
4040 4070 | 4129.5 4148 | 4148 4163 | -0.3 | 19.2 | 18.9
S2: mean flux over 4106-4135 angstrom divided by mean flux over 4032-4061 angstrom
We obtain 0.97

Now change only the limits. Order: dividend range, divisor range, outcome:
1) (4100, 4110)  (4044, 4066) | 0.88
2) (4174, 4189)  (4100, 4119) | 1.06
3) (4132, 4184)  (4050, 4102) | 0.99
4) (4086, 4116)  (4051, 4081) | 0.95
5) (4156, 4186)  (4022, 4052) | 0.98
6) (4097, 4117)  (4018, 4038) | 0.93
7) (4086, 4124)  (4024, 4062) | 0.95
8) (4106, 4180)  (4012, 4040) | 0.98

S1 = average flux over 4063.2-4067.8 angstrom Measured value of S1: 18.3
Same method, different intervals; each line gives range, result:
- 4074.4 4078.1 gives 18.3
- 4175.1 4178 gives 18.2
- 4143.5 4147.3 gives 18.7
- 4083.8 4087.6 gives 21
